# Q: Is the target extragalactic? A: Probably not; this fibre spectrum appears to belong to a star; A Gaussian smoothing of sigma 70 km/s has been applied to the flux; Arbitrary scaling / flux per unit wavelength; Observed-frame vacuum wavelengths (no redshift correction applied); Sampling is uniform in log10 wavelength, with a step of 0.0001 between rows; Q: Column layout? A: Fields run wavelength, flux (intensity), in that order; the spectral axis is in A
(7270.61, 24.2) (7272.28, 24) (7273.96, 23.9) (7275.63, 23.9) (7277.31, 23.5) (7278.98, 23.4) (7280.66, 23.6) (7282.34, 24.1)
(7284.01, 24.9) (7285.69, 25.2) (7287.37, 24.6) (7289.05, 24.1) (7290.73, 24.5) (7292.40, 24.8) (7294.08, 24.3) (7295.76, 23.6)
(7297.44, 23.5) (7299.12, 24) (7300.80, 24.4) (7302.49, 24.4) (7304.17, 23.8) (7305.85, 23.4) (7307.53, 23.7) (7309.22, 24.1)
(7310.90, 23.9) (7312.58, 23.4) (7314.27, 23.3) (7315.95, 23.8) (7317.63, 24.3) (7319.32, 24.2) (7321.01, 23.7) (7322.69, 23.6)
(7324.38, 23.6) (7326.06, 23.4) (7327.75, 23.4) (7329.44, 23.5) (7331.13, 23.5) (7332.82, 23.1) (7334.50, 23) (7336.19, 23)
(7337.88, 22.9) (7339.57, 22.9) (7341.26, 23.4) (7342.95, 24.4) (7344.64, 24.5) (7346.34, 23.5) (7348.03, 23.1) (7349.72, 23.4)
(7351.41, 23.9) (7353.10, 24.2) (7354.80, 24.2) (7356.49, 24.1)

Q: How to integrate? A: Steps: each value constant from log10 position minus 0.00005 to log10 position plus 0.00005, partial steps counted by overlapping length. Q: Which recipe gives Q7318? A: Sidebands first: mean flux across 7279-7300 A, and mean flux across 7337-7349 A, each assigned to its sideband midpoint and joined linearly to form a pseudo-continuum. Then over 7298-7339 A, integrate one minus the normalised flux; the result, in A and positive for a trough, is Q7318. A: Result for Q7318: 0.4 A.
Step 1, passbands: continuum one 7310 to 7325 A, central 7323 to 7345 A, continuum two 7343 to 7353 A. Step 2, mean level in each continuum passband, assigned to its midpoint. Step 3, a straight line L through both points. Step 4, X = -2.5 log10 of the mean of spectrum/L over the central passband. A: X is 0.02 mag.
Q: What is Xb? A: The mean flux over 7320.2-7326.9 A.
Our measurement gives 23.6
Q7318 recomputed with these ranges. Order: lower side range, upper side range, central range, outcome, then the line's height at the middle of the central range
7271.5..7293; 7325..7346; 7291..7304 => -0.1 A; 24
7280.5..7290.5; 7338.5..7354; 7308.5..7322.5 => 0.1 A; 24.1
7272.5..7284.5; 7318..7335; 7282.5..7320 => -0.6 A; 23.7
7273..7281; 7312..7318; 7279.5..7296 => -0.5 A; 23.7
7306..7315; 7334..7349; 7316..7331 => -0.1 A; 23.6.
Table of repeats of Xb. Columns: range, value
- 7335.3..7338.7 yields 22.9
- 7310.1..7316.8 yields 23.6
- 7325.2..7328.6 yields 23.4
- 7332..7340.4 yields 23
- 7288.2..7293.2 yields 24.5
